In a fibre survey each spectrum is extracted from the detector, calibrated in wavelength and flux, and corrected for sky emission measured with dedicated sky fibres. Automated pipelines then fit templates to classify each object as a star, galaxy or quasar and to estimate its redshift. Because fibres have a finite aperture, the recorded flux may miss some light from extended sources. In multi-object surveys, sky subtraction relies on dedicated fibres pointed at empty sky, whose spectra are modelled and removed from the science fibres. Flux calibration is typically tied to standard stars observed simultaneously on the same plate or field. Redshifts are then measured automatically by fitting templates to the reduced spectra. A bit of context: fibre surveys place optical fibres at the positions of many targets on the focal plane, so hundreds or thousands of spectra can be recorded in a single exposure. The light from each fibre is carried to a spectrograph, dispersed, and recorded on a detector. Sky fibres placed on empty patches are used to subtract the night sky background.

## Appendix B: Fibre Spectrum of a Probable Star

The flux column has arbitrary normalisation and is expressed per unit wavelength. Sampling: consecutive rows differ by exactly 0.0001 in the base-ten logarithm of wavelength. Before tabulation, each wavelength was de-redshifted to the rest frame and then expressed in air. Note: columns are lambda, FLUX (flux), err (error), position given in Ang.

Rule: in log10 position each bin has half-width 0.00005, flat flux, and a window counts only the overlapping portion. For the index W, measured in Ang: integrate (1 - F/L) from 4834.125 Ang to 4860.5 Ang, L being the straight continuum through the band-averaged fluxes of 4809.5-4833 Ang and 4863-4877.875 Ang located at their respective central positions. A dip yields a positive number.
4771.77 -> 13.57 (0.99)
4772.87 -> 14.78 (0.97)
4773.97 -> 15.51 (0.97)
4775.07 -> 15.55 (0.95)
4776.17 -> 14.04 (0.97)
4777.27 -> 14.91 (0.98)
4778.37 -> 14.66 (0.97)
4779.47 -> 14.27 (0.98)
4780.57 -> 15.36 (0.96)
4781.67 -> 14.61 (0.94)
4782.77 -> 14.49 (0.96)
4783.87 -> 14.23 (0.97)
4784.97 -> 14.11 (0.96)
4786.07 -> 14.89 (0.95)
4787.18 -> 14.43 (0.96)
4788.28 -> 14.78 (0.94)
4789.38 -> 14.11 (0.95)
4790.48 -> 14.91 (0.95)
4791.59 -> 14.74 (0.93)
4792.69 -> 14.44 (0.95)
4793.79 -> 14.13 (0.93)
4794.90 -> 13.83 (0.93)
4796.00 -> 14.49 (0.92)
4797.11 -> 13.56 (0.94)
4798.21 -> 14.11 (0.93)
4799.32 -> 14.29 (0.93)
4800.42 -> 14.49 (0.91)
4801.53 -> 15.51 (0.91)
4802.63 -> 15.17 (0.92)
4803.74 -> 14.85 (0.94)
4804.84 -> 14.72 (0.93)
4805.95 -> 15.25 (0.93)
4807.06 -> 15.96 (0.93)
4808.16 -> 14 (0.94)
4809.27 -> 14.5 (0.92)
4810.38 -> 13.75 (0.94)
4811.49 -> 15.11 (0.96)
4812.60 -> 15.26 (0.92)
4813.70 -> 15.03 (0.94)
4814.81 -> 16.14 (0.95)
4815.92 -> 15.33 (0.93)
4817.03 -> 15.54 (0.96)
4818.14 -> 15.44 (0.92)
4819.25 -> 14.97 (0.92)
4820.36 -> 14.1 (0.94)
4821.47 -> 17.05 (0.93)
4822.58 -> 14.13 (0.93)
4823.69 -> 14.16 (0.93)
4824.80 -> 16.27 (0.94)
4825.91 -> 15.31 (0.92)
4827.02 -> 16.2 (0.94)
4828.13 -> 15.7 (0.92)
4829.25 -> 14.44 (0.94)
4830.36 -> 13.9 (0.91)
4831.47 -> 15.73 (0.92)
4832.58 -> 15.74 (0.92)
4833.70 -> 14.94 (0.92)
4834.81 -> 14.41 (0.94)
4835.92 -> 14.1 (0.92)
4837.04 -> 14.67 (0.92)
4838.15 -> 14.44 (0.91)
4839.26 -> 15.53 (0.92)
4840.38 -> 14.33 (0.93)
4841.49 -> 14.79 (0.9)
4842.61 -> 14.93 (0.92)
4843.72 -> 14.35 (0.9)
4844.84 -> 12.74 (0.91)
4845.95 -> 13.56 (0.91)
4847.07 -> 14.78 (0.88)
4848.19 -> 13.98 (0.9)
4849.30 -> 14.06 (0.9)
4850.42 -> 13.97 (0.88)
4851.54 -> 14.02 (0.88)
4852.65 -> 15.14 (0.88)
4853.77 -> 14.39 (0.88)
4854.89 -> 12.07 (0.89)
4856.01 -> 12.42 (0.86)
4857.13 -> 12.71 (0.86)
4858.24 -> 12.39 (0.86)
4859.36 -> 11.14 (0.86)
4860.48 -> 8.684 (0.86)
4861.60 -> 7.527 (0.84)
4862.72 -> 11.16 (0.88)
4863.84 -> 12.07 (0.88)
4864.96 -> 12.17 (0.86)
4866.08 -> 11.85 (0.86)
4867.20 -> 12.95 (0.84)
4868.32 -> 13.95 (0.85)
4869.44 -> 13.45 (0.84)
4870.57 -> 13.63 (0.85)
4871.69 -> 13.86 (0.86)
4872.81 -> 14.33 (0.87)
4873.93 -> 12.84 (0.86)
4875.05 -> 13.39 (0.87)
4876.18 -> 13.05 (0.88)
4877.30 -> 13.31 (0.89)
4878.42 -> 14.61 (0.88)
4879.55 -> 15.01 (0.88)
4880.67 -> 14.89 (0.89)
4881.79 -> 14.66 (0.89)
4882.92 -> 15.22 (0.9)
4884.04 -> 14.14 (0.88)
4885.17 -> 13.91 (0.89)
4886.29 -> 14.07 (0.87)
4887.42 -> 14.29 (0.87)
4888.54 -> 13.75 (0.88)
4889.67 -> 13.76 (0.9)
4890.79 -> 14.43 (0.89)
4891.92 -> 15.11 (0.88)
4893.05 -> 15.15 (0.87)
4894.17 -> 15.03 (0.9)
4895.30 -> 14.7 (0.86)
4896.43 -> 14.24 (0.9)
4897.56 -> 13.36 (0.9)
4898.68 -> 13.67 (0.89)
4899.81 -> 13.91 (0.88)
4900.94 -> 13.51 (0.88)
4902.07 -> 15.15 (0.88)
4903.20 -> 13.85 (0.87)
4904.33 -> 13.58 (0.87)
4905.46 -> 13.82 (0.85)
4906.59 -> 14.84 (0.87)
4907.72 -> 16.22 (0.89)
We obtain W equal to 0.6 Ang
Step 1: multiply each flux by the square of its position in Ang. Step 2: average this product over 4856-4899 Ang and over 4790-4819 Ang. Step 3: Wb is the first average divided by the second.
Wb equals 0.93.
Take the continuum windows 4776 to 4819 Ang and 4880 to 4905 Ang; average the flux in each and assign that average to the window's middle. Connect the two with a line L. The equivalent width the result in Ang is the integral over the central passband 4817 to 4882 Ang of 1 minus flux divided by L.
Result 2.7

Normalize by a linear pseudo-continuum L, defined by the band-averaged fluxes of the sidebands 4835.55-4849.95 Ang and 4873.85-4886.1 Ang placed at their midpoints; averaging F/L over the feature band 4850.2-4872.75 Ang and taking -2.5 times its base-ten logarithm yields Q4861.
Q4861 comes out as 0.14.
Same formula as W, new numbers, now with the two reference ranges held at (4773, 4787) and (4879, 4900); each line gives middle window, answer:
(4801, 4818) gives -0.53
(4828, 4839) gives -0.18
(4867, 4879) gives 0.70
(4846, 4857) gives 0.53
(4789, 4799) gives 0.28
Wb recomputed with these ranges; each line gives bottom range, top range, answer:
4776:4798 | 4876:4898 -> 1.04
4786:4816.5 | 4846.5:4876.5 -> 0.89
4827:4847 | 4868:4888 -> 0.97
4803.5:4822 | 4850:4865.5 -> 0.82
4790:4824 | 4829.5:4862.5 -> 0.93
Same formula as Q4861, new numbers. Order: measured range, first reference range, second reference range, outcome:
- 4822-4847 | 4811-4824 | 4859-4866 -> -0.10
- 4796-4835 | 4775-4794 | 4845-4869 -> -0.10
